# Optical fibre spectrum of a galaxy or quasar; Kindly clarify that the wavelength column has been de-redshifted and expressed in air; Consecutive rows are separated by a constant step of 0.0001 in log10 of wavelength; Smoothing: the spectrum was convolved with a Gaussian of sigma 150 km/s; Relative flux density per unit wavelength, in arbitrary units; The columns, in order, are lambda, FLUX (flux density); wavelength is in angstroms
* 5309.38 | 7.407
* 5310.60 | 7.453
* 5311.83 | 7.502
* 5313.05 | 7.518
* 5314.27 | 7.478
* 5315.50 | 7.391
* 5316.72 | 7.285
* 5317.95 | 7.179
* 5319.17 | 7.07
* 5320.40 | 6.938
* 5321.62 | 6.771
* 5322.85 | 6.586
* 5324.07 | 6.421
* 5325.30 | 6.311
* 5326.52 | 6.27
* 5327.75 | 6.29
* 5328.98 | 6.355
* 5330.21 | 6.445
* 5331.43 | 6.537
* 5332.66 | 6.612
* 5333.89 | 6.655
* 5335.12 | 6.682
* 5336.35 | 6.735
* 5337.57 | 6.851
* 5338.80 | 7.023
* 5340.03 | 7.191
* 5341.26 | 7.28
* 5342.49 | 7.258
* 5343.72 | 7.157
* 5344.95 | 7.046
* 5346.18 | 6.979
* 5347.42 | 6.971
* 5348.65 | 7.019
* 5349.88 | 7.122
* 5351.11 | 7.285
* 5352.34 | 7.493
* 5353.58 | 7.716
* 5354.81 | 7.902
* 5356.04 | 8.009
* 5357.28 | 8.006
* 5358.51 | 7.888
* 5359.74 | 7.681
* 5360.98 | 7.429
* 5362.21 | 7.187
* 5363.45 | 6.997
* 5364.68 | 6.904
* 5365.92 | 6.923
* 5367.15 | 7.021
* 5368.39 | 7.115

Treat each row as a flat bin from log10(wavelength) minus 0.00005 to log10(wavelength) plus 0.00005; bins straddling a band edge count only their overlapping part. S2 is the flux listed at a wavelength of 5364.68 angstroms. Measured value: 6.904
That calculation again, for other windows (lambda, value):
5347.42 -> 6.971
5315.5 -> 7.391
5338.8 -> 7.023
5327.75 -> 6.29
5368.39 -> 7.115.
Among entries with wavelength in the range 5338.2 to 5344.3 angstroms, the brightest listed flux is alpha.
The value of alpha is 7.28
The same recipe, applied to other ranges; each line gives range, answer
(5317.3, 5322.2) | 7.179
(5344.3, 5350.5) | 7.122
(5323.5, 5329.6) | 6.421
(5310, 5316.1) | 7.518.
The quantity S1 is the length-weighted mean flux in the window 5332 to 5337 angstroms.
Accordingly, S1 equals 6.67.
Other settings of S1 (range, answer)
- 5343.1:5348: 7.03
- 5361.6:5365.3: 7.02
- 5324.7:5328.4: 6.29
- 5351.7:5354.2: 7.59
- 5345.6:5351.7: 7.07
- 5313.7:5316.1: 7.41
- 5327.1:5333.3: 6.44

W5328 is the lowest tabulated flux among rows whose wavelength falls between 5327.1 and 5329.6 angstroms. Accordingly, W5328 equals 6.29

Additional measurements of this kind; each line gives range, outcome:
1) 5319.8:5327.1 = 6.27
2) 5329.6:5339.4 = 6.445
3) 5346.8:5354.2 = 6.971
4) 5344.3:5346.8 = 6.979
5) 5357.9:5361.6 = 7.429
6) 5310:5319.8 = 7.07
